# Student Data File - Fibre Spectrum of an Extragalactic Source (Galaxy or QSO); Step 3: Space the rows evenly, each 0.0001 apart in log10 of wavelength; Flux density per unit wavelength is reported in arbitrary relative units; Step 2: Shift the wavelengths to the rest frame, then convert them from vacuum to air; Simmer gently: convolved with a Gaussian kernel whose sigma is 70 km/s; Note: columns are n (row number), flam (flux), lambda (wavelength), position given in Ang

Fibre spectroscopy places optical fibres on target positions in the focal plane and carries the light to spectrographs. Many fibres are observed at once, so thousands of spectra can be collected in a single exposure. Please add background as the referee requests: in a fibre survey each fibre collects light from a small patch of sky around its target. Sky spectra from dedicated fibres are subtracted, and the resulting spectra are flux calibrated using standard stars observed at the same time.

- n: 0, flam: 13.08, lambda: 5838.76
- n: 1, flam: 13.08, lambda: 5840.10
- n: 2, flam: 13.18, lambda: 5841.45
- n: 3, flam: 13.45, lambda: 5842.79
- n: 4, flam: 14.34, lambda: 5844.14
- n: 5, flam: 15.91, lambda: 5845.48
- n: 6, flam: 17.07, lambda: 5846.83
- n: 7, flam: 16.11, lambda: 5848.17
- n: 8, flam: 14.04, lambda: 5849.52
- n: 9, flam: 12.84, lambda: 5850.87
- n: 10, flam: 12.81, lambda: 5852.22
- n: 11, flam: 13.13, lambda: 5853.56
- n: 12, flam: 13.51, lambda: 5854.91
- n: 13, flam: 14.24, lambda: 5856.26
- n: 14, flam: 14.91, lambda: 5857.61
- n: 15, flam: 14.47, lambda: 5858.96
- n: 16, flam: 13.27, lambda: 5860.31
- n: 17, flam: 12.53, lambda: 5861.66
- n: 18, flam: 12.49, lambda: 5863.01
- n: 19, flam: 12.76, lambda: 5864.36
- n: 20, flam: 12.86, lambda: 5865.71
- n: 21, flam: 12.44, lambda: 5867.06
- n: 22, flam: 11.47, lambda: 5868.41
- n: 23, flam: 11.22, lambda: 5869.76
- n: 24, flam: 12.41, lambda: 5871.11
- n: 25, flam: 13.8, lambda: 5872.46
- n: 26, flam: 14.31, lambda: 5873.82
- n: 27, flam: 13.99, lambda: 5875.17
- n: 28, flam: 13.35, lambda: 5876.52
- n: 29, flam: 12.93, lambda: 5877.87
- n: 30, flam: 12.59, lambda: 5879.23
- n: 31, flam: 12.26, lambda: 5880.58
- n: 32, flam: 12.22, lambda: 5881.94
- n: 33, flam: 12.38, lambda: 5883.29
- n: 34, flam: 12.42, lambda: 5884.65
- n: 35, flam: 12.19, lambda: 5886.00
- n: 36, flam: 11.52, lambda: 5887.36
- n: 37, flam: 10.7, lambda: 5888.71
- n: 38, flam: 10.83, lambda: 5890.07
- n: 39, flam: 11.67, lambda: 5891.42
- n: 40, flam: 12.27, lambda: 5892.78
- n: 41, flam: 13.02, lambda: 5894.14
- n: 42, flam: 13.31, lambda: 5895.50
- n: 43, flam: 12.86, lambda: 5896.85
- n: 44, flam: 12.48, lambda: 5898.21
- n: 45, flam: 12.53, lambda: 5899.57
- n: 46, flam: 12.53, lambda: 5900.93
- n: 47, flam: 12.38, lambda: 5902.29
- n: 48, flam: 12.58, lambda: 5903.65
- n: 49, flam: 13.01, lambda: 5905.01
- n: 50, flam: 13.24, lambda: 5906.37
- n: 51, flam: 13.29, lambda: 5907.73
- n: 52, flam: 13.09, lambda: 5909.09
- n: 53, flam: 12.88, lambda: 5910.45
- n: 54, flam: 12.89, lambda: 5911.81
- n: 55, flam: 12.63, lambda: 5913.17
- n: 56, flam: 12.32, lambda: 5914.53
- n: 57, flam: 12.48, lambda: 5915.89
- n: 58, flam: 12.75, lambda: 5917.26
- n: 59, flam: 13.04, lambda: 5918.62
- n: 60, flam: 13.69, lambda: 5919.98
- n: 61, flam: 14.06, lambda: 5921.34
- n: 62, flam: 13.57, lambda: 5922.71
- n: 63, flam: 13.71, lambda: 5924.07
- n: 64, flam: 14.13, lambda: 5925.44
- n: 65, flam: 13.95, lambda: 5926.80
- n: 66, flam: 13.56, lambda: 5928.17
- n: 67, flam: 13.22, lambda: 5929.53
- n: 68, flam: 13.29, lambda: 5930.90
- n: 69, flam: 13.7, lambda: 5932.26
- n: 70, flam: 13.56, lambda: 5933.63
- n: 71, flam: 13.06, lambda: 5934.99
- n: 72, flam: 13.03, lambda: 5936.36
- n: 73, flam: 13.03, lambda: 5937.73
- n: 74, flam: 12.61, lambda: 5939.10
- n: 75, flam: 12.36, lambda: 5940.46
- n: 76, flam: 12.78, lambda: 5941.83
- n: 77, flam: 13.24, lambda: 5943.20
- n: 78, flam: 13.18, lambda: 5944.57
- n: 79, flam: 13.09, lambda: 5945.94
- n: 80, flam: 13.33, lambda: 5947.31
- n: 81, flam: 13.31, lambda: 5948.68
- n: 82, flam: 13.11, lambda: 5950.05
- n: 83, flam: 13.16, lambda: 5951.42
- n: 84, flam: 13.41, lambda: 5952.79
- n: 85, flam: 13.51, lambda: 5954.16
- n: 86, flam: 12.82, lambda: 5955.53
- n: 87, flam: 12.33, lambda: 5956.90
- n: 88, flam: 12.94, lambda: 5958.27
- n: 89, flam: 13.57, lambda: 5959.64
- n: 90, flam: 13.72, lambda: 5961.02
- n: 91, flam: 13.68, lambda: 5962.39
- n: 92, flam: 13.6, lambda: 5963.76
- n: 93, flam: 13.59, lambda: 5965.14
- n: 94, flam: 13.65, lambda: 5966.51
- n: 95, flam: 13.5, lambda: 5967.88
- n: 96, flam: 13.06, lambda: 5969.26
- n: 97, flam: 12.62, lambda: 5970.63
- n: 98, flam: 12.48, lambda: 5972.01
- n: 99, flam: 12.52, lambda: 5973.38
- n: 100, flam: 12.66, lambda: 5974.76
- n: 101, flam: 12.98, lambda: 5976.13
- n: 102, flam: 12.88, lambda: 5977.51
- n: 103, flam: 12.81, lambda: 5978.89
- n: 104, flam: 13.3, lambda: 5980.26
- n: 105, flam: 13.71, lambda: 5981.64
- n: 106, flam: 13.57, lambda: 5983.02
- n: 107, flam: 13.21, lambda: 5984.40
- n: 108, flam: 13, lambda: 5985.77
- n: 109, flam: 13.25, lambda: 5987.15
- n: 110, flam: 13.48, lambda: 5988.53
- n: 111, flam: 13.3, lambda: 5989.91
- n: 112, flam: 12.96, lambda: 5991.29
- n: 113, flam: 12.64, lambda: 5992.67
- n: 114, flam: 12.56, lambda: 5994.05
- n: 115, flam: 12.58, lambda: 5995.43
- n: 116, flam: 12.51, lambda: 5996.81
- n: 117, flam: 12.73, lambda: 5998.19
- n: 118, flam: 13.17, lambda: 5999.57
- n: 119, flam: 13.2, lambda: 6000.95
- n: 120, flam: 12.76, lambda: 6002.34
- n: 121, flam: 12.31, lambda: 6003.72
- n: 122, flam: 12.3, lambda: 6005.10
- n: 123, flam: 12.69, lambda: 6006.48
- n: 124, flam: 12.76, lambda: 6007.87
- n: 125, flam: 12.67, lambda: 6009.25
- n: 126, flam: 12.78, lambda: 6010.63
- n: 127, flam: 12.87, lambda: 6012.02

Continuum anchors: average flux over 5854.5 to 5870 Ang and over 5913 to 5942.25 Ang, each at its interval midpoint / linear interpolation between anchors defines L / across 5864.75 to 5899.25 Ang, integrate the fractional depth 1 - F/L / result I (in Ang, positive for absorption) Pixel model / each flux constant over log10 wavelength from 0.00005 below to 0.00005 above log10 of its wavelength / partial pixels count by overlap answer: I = 1.7 Ang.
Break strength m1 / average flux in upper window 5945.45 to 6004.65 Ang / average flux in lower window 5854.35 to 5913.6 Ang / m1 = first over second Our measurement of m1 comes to 1.03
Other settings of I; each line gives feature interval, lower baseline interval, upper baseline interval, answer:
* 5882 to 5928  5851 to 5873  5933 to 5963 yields 1.2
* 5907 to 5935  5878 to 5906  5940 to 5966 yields -1.2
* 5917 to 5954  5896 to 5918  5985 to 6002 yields -1.4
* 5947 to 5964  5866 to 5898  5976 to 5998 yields -0.5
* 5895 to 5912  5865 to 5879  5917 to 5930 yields 0.6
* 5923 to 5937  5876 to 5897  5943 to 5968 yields -0.7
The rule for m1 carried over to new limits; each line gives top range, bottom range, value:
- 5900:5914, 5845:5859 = 0.89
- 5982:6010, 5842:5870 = 0.94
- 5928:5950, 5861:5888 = 1.04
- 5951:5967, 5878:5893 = 1.12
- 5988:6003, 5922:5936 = 0.95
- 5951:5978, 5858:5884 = 1.02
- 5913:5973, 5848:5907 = 1.03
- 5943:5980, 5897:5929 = 1.01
